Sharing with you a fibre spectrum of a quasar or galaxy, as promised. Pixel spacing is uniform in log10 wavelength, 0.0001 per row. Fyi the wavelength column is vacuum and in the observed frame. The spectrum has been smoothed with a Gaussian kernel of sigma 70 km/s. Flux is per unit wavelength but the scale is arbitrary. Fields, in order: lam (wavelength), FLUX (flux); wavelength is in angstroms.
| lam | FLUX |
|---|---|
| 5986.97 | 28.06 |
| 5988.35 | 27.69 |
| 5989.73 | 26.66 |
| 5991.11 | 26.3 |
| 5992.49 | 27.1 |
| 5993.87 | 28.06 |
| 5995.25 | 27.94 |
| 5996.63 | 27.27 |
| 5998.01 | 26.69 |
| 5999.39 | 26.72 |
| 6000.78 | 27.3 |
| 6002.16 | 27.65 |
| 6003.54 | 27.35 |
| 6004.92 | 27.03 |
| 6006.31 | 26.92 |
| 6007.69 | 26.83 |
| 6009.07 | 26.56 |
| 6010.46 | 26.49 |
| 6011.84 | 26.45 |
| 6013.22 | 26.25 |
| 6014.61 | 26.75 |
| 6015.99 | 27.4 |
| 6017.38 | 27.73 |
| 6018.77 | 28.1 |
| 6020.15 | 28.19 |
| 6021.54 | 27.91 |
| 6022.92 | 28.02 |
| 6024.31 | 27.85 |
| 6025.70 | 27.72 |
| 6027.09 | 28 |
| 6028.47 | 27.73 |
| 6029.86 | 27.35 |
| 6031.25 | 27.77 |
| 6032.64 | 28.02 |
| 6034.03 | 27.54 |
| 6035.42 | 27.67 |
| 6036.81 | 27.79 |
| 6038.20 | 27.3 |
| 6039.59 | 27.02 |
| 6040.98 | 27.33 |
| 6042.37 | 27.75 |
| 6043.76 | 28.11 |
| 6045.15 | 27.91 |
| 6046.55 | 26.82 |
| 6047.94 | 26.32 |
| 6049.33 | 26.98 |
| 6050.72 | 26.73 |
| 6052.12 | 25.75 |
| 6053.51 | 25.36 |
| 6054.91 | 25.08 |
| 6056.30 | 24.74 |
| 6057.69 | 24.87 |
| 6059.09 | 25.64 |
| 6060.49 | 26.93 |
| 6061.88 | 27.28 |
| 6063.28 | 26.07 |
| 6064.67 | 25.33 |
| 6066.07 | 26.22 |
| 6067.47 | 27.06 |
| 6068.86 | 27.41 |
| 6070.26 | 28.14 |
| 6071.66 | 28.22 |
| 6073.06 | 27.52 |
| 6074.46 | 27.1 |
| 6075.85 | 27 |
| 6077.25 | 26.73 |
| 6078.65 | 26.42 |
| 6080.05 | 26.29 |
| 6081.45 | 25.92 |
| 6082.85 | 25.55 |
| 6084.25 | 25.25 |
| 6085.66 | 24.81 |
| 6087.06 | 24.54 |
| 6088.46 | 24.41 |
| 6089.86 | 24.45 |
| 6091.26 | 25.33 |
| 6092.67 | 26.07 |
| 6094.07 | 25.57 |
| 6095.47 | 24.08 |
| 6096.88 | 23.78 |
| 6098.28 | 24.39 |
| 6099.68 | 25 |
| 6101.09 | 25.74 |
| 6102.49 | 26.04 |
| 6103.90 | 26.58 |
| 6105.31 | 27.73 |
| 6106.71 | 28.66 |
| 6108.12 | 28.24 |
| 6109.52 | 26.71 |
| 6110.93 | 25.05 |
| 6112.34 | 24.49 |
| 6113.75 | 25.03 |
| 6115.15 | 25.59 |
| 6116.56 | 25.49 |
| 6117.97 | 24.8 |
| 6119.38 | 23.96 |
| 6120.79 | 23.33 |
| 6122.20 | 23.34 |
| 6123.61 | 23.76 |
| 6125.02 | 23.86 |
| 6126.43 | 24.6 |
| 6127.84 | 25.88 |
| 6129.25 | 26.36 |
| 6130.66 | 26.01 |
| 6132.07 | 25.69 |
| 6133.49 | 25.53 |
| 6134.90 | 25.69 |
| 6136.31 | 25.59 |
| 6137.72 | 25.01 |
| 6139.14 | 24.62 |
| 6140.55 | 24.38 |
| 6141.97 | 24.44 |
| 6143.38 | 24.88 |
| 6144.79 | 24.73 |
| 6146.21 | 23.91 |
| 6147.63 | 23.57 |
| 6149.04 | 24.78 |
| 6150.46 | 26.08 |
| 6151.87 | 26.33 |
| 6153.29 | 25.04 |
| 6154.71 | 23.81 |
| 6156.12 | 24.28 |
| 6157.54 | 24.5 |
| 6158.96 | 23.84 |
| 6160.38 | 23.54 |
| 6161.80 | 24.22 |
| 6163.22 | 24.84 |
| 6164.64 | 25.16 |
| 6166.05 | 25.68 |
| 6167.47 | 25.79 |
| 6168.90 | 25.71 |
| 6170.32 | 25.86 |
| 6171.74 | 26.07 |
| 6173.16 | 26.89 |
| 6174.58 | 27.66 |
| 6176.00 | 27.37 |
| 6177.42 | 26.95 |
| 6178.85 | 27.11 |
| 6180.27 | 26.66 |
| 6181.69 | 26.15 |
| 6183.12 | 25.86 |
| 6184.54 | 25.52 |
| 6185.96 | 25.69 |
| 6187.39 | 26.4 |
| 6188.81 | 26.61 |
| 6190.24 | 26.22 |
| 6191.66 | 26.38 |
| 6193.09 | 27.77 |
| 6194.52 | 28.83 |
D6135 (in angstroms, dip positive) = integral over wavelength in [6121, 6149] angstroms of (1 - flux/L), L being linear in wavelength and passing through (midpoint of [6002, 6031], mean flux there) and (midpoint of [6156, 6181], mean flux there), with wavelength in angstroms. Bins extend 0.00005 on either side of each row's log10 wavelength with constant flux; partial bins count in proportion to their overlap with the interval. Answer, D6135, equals 1.36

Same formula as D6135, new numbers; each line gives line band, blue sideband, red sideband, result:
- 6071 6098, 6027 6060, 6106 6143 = 0.4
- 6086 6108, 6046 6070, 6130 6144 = 0.1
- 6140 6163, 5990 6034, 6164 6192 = 1.7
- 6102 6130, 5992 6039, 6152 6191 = 0.9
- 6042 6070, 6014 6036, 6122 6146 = 0.5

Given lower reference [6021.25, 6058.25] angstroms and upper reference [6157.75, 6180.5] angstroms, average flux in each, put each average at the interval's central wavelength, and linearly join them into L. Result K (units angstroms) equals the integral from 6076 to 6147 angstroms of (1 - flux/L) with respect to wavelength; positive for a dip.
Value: 2.89 angstroms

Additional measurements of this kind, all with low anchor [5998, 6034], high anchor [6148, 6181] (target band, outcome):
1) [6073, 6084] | 0.1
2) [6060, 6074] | -0.1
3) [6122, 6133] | 0.4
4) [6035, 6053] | -0.1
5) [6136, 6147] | 0.5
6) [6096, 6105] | 0.3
